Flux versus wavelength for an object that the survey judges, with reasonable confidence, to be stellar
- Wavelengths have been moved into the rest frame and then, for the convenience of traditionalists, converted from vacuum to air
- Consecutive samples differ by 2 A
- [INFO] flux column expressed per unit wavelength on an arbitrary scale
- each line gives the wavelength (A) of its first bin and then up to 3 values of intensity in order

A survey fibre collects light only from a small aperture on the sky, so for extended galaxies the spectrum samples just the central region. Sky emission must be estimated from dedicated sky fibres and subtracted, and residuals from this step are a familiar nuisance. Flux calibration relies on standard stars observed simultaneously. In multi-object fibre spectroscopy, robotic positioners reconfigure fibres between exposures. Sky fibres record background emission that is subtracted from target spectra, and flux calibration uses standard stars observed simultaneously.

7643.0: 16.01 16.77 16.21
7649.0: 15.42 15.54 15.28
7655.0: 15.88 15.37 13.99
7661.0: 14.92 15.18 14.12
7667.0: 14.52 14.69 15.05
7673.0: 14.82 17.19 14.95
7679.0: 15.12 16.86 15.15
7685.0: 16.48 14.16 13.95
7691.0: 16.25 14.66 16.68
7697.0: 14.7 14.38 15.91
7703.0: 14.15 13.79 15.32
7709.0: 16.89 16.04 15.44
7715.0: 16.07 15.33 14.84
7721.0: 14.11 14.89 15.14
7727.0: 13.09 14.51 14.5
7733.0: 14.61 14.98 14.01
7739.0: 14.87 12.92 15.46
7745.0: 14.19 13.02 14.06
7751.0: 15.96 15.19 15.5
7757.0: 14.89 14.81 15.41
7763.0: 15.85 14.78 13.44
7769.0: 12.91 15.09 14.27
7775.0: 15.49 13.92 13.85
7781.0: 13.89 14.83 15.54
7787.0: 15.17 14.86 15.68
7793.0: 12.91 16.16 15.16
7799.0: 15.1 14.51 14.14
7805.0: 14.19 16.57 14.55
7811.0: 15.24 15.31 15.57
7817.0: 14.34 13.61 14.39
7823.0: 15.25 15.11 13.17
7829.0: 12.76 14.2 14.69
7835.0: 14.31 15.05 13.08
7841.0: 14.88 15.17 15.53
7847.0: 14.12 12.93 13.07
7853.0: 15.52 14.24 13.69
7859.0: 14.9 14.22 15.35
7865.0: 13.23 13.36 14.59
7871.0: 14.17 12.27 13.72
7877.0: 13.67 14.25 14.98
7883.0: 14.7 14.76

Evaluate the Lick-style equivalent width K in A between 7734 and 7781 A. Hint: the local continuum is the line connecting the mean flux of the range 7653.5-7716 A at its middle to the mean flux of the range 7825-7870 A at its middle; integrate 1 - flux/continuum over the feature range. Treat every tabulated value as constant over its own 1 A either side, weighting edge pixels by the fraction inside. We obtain 0.8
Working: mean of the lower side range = 15.2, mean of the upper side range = 14.2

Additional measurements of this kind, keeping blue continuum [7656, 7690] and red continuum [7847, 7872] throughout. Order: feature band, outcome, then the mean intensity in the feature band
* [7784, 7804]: -0.65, 14.9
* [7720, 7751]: 0.87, 14.3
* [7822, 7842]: 0.00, 14.2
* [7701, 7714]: -0.36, 15.3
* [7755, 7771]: -0.06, 14.7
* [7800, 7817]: -0.70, 15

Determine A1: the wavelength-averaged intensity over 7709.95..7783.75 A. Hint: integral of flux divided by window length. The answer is 14.7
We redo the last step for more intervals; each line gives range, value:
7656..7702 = 15.2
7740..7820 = 14.7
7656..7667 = 14.7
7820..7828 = 14.5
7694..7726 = 15.2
